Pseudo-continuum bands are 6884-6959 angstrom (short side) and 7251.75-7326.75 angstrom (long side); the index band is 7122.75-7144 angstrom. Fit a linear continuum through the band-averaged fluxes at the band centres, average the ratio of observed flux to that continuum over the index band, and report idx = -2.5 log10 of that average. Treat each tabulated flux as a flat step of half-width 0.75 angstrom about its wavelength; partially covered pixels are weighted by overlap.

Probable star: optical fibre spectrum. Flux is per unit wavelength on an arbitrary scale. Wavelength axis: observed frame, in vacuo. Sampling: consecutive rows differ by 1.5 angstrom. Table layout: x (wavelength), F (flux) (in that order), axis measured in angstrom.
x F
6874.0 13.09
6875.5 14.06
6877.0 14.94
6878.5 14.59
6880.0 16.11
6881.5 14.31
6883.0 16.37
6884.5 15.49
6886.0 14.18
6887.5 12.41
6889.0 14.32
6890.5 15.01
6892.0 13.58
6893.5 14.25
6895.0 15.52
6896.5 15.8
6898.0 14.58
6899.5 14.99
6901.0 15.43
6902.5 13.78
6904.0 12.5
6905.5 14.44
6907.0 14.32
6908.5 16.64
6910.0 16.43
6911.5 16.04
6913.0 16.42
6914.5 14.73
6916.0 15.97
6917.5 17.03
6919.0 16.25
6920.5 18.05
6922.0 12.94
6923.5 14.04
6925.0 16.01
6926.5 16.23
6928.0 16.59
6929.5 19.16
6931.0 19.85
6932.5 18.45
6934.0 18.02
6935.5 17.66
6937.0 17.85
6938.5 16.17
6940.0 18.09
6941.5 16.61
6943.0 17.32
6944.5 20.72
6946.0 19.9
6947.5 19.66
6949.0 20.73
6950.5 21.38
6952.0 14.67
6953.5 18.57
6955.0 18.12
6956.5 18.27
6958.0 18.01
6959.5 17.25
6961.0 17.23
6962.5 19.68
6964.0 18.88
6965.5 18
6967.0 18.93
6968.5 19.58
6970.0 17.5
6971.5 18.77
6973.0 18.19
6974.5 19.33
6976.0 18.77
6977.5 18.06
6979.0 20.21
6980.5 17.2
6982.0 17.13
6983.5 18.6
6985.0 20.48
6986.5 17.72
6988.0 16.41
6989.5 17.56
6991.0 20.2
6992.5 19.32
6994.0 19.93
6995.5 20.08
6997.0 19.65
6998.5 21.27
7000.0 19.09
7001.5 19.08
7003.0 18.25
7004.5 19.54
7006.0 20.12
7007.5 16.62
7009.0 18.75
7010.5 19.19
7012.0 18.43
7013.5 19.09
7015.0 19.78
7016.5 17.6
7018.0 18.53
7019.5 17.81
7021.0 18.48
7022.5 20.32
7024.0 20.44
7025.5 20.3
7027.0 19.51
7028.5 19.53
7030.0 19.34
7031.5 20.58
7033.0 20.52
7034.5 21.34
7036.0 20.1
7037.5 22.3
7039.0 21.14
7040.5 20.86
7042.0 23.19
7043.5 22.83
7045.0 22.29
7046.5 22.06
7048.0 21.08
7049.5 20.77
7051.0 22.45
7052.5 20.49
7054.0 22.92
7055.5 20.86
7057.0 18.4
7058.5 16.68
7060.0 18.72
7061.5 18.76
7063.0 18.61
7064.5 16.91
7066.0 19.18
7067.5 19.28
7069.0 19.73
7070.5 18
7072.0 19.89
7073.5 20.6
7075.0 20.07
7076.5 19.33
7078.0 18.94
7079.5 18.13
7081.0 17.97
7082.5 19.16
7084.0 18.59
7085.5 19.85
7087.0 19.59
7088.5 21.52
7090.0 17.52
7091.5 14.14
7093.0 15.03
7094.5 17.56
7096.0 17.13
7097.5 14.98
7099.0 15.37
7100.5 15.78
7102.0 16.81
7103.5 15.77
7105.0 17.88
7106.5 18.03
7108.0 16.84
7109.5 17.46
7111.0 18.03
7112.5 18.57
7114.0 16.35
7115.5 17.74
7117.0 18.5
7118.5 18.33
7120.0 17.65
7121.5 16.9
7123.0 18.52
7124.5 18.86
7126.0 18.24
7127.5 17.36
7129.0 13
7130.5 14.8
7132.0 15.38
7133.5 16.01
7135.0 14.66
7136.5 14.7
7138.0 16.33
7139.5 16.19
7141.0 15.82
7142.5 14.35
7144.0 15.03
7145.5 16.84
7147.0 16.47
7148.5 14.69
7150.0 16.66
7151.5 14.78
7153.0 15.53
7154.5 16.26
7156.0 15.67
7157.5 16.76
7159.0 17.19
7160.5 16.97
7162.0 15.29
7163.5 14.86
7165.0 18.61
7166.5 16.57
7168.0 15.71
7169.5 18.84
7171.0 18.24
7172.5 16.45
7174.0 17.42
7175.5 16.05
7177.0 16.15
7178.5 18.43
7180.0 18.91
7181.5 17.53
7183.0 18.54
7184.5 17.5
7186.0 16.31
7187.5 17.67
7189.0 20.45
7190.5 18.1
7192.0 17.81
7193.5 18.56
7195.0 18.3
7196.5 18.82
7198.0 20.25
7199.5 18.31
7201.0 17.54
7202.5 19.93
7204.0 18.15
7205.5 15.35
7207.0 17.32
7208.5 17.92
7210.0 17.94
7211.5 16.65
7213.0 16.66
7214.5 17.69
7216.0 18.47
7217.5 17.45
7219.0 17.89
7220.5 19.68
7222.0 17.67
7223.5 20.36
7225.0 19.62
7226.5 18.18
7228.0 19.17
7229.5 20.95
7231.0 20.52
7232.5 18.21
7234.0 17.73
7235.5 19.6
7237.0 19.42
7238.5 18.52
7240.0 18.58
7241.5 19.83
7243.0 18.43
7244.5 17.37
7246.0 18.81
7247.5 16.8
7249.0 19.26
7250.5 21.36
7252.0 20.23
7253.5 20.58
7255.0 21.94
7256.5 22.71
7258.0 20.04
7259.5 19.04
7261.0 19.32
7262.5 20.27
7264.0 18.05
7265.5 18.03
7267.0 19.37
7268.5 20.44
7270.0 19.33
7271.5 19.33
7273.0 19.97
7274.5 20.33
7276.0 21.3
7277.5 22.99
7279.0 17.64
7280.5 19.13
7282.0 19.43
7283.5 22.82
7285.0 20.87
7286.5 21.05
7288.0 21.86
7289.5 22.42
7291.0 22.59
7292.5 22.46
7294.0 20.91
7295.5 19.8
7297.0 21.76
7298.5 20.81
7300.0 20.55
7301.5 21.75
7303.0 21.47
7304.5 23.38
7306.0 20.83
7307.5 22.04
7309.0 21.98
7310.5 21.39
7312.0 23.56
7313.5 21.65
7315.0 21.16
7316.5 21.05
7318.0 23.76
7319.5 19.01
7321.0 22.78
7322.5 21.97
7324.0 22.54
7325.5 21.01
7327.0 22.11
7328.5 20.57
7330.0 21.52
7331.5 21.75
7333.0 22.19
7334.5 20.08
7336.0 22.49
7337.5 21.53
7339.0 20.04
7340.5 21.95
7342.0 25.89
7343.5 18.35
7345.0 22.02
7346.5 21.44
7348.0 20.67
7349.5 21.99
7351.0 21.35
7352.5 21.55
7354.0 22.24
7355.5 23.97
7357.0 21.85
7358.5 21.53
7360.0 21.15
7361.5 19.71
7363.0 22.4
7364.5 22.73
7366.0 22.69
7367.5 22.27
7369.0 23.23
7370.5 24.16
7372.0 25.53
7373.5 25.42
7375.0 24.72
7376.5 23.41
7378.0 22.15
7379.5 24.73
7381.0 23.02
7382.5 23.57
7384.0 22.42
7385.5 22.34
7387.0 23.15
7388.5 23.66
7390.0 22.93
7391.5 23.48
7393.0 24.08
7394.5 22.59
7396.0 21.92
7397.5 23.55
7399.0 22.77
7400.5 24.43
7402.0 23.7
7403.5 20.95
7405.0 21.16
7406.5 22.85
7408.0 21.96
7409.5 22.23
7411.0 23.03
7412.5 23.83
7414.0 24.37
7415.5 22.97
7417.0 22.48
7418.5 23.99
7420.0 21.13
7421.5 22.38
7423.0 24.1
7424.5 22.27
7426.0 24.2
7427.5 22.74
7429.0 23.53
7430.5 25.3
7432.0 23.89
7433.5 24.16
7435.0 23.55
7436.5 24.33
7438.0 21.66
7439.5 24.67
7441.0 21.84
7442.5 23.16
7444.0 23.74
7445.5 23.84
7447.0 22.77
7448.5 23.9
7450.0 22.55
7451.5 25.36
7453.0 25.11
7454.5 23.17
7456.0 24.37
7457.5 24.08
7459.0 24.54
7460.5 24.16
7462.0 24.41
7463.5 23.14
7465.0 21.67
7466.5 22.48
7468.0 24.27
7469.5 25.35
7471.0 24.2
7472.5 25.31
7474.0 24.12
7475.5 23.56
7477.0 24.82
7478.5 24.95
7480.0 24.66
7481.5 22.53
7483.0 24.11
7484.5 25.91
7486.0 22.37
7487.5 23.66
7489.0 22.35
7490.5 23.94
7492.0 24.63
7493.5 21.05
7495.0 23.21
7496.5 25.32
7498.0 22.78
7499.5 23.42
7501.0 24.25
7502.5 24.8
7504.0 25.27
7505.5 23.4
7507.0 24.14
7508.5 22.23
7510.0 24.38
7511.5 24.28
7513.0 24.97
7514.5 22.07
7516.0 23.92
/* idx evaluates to 0.20 mag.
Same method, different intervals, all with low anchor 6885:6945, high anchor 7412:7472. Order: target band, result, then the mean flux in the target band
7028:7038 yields -0.16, 20.5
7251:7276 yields 0.05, 20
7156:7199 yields 0.13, 17.6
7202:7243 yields 0.11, 18.5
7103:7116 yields 0.08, 17.4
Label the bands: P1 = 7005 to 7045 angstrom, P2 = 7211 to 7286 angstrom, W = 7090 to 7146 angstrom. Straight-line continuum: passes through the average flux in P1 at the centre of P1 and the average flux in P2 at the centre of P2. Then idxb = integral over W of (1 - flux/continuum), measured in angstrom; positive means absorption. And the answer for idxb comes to 9.0 angstrom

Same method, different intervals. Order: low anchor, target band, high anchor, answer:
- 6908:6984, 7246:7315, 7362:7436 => 3.4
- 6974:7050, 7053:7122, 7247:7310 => 6.1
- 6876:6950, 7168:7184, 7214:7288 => 1.0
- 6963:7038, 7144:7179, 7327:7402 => 7.0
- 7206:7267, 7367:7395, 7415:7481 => -1.7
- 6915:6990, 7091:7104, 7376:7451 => 2.5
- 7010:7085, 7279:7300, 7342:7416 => 0.8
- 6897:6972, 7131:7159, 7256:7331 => 5.3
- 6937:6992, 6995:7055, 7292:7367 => -3.7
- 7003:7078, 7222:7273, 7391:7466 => 5.4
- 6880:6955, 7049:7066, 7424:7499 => -1.2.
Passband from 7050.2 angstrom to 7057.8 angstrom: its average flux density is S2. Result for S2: 21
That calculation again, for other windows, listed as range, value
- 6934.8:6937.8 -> 17.7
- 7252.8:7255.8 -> 21.3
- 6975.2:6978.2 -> 18.4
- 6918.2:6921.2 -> 17.1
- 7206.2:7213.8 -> 17.3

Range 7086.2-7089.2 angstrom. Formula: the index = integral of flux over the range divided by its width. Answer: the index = 20.5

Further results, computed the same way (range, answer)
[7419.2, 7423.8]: 22.5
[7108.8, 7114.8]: 17.6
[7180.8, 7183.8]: 18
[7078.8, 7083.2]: 18.4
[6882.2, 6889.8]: 14.6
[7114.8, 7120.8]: 18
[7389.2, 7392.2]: 23.2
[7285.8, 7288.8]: 21.5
